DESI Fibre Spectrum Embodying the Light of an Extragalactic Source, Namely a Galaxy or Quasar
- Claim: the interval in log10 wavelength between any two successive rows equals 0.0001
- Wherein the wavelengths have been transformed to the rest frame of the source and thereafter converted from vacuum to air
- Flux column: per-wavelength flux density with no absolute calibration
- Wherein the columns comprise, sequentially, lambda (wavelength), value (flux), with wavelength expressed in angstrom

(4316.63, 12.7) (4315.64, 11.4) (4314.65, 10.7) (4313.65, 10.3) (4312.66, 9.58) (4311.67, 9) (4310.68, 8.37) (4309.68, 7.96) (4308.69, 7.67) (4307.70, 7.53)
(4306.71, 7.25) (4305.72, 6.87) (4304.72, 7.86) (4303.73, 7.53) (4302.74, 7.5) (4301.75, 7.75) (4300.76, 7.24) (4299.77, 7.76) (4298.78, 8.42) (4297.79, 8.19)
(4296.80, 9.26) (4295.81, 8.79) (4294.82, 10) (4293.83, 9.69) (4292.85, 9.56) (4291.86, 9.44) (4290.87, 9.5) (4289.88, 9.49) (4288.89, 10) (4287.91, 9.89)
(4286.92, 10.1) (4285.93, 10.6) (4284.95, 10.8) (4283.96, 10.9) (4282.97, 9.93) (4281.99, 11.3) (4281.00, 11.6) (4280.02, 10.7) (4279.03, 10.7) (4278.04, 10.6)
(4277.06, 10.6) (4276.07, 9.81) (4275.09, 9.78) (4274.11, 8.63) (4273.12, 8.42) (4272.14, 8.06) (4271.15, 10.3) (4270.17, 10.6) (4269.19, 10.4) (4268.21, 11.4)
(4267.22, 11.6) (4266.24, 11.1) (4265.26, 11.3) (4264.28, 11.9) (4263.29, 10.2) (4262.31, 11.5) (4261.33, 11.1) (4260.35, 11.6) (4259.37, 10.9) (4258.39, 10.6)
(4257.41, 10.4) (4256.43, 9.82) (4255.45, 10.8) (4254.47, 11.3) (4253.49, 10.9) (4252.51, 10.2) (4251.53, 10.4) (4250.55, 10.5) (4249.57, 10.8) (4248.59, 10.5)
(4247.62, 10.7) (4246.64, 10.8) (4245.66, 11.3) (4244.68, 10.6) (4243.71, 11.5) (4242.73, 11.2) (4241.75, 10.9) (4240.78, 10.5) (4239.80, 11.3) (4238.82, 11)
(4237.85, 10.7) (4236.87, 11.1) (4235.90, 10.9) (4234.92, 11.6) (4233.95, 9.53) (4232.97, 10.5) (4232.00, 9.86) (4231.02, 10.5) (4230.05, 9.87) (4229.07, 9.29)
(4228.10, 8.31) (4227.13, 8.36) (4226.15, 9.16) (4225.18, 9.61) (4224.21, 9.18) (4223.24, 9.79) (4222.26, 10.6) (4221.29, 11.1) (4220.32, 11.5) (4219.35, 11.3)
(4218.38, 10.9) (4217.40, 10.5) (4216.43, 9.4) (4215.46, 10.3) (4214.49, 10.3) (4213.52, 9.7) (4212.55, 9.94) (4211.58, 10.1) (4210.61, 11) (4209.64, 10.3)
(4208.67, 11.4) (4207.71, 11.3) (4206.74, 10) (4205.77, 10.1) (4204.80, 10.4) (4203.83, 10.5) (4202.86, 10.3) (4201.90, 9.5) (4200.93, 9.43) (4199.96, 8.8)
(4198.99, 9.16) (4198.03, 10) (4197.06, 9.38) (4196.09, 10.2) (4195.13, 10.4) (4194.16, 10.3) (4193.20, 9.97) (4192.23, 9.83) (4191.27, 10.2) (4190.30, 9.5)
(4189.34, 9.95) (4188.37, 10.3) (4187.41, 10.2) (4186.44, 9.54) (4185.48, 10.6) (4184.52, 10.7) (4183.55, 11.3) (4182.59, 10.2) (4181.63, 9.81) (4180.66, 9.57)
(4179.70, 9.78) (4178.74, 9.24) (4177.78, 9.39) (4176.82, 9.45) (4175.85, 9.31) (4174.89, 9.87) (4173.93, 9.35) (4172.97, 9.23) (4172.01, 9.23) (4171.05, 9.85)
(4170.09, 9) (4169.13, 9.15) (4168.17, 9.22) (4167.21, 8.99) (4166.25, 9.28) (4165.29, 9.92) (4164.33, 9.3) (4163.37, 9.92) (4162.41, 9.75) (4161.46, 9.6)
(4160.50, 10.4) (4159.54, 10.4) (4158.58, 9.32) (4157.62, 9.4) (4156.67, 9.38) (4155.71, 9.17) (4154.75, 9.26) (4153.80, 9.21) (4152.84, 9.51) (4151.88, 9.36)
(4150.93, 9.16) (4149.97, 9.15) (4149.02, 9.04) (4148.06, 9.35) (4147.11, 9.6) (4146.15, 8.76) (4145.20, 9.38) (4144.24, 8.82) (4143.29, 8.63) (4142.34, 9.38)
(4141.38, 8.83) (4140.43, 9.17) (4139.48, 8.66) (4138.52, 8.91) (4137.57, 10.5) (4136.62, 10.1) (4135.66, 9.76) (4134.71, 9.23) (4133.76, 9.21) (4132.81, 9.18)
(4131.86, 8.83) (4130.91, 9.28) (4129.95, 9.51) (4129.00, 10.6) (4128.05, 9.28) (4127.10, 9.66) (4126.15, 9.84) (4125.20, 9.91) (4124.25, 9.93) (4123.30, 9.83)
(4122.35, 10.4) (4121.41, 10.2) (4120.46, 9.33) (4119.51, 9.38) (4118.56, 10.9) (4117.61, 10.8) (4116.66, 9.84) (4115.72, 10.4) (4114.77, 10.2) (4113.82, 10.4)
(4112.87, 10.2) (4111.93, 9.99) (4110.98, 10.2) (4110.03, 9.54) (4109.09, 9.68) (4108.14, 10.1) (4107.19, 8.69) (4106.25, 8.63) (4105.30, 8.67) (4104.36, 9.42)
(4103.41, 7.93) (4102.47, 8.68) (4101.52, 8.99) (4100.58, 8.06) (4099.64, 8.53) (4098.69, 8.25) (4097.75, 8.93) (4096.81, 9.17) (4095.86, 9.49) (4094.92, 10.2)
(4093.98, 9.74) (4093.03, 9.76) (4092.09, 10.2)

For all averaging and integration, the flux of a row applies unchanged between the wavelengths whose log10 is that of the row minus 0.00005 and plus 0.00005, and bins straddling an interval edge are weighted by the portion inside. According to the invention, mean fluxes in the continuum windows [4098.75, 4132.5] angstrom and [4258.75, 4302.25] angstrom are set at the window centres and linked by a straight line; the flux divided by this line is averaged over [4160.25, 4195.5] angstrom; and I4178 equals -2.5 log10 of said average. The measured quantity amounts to 0.00 mag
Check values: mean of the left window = 9.58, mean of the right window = 10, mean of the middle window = 9.77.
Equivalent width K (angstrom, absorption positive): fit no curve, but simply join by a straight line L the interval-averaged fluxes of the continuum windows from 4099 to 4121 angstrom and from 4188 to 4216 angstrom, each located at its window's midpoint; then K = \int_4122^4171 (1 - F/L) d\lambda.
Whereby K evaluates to 1.4 angstrom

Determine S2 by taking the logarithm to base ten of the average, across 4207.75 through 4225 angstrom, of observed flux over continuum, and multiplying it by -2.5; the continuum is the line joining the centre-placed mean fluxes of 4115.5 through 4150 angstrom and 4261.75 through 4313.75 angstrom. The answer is -0.10 mag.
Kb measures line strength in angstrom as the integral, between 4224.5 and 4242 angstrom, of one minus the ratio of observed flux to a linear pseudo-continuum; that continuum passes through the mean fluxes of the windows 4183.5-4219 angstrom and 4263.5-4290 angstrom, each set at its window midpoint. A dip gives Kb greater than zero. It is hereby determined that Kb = 0.18 angstrom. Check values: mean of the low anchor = 10.1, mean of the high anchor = 10.4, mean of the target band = 10.1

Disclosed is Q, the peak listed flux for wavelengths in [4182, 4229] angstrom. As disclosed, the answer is 11.5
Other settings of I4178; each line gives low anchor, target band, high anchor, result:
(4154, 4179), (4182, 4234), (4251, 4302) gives -0.04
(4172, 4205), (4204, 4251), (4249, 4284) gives -0.02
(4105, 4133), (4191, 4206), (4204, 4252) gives 0.04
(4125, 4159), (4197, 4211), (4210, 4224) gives 0.01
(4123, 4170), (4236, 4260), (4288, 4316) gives -0.20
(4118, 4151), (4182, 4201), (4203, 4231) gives -0.01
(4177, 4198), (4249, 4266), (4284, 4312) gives -0.18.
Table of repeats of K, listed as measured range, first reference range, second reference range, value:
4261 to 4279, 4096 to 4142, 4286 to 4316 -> -2.94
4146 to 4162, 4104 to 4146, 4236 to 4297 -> 0.60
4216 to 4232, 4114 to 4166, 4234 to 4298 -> 0.33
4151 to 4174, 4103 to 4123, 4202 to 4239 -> 1.21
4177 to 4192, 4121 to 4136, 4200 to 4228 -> -0.02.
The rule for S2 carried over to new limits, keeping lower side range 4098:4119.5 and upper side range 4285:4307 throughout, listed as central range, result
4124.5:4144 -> -0.01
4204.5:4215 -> -0.15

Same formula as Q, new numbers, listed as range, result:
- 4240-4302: 11.9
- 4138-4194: 11.3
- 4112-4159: 10.9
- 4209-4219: 11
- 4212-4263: 11.6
